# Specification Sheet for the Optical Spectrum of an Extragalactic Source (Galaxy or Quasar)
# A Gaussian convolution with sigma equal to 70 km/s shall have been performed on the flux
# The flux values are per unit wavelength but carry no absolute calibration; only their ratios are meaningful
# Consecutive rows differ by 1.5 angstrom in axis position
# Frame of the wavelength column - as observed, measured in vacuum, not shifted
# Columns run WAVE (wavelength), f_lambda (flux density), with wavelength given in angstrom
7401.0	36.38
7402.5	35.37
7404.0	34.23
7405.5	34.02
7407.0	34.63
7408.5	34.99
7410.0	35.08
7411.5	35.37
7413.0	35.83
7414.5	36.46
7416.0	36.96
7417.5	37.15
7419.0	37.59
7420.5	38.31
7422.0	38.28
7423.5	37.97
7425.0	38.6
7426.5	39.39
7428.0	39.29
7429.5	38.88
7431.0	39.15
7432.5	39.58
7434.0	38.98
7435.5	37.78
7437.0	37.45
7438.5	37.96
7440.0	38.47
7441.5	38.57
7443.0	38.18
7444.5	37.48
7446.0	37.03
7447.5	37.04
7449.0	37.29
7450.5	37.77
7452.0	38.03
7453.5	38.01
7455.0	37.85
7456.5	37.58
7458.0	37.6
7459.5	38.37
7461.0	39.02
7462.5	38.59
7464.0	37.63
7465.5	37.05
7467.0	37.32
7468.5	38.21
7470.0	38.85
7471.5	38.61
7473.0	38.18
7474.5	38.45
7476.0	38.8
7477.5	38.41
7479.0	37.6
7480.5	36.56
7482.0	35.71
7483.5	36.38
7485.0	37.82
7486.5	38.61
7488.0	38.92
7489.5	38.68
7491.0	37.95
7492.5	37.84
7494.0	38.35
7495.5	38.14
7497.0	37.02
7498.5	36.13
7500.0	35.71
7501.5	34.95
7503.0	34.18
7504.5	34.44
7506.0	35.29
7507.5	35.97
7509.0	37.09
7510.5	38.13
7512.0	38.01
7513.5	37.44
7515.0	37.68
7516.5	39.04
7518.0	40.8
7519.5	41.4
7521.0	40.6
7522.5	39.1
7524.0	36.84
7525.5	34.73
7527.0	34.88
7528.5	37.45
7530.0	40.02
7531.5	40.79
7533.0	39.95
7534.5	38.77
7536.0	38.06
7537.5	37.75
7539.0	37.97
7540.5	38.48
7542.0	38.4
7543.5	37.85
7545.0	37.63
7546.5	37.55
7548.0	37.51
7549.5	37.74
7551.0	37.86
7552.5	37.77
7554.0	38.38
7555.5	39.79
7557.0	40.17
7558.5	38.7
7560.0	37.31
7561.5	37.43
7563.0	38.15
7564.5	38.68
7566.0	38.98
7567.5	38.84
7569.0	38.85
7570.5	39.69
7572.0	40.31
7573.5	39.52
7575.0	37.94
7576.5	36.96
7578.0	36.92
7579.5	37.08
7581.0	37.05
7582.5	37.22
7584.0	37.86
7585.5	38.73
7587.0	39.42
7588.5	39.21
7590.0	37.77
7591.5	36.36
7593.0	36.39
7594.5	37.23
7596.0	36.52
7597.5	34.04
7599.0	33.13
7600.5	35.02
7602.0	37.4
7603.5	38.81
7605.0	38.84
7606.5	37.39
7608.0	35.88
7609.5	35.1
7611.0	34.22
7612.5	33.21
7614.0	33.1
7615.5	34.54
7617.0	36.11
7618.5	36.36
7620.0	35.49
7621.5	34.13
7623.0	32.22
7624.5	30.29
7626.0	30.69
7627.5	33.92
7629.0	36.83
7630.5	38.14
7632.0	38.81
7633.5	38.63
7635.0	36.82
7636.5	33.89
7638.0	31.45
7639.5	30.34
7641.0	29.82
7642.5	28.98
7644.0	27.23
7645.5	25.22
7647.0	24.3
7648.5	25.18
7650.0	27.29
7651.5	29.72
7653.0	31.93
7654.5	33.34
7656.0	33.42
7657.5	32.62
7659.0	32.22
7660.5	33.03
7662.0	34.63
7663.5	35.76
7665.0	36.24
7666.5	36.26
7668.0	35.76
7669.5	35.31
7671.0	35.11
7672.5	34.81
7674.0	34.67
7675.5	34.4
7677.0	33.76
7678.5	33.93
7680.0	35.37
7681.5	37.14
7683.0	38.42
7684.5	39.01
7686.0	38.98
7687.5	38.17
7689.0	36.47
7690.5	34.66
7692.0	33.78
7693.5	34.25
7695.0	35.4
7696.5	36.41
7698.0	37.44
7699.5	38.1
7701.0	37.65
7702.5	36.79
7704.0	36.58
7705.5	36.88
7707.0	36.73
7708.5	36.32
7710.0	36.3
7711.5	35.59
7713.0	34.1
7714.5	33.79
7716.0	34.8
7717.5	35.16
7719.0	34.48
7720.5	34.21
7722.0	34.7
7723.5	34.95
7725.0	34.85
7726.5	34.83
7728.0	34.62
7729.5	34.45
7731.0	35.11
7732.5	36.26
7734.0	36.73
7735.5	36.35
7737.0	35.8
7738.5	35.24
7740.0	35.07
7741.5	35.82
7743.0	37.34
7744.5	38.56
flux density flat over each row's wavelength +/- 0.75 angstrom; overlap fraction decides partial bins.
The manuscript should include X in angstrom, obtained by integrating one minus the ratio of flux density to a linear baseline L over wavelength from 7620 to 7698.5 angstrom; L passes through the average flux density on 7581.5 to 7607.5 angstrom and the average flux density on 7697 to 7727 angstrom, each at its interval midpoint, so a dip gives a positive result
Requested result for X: 5.5 angstrom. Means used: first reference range 37.1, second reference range 35.7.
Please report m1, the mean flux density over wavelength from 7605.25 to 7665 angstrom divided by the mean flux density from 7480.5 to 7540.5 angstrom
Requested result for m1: 0.88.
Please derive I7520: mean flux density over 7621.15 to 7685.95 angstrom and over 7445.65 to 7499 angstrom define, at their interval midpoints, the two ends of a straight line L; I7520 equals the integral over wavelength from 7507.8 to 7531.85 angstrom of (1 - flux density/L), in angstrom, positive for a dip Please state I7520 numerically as -1.08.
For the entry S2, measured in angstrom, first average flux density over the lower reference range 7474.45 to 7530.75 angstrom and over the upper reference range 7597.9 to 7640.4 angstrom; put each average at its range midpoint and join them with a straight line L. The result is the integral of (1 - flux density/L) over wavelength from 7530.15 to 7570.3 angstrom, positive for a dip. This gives -2.2 angstrom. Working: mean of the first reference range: 37.5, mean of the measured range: 38.5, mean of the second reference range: 35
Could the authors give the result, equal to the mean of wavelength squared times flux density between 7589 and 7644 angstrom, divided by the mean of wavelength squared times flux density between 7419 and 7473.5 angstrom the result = 1.0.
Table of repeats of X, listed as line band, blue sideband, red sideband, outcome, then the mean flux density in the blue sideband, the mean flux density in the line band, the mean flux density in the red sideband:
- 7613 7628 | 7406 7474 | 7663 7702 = 1.2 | 37.7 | 33.7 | 36.1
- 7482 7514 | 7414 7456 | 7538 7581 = 1.0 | 38.1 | 37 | 38.3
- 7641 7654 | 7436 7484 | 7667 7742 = 3.0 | 37.8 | 27.7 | 35.7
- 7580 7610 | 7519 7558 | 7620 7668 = -1.5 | 38.3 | 37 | 32.5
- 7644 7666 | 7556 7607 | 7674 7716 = 3.4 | 37.8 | 31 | 36.1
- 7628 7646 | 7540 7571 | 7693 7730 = 1.8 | 38.4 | 33.1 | 35.6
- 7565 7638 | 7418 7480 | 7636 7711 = -2.2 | 38.2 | 36.5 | 34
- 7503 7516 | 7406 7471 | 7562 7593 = 0.5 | 37.7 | 36.7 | 38.2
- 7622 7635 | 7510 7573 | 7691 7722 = 0.7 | 38.5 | 35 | 35.7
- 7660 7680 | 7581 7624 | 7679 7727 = 0.6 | 36.1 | 34.9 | 36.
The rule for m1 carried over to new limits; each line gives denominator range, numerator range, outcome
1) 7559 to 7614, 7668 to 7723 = 0.96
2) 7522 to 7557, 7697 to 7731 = 0.93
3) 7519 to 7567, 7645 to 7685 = 0.87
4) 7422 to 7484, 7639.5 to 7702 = 0.89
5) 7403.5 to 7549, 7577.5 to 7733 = 0.93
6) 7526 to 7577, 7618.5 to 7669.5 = 0.85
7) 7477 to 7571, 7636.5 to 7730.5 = 0.90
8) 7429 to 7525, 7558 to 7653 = 0.93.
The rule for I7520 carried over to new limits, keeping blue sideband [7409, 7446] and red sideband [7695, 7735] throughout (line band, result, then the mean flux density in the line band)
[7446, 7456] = 0.0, 37.6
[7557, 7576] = -1.0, 38.7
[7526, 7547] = -0.7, 38.2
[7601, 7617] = 0.3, 35.8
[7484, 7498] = -0.3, 38.1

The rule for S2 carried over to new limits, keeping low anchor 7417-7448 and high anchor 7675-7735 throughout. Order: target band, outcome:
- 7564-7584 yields -0.7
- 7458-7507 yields 0.5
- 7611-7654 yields 4.9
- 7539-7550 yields -0.2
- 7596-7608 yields 0.1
